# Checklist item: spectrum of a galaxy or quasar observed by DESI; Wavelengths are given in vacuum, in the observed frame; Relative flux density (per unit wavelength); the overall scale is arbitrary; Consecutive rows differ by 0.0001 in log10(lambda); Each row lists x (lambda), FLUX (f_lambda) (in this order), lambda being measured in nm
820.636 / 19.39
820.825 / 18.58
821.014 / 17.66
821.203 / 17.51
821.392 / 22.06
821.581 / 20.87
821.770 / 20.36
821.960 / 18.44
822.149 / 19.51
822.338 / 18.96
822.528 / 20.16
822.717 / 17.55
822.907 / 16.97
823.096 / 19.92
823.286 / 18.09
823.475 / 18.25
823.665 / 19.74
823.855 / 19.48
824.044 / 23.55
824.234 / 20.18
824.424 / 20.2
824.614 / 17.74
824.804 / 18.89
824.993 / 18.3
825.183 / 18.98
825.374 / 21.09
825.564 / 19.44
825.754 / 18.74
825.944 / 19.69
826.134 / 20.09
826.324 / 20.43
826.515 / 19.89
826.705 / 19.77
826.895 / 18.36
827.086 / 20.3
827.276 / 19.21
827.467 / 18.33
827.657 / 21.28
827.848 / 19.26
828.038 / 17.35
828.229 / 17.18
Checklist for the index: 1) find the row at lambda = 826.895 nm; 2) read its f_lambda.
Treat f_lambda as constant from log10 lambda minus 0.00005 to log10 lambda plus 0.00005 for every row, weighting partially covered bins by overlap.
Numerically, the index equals 18.36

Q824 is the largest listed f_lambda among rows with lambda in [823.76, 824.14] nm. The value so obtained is 23.55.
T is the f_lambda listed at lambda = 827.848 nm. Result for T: 19.26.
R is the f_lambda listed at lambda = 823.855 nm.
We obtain 19.48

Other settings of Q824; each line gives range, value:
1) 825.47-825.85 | 19.44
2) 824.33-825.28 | 20.2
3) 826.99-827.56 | 20.3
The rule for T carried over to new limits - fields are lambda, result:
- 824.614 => 17.74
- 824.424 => 20.2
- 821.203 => 17.51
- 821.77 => 20.36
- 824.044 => 23.55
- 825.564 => 19.44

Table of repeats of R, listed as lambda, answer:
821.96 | 18.44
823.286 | 18.09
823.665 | 19.74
